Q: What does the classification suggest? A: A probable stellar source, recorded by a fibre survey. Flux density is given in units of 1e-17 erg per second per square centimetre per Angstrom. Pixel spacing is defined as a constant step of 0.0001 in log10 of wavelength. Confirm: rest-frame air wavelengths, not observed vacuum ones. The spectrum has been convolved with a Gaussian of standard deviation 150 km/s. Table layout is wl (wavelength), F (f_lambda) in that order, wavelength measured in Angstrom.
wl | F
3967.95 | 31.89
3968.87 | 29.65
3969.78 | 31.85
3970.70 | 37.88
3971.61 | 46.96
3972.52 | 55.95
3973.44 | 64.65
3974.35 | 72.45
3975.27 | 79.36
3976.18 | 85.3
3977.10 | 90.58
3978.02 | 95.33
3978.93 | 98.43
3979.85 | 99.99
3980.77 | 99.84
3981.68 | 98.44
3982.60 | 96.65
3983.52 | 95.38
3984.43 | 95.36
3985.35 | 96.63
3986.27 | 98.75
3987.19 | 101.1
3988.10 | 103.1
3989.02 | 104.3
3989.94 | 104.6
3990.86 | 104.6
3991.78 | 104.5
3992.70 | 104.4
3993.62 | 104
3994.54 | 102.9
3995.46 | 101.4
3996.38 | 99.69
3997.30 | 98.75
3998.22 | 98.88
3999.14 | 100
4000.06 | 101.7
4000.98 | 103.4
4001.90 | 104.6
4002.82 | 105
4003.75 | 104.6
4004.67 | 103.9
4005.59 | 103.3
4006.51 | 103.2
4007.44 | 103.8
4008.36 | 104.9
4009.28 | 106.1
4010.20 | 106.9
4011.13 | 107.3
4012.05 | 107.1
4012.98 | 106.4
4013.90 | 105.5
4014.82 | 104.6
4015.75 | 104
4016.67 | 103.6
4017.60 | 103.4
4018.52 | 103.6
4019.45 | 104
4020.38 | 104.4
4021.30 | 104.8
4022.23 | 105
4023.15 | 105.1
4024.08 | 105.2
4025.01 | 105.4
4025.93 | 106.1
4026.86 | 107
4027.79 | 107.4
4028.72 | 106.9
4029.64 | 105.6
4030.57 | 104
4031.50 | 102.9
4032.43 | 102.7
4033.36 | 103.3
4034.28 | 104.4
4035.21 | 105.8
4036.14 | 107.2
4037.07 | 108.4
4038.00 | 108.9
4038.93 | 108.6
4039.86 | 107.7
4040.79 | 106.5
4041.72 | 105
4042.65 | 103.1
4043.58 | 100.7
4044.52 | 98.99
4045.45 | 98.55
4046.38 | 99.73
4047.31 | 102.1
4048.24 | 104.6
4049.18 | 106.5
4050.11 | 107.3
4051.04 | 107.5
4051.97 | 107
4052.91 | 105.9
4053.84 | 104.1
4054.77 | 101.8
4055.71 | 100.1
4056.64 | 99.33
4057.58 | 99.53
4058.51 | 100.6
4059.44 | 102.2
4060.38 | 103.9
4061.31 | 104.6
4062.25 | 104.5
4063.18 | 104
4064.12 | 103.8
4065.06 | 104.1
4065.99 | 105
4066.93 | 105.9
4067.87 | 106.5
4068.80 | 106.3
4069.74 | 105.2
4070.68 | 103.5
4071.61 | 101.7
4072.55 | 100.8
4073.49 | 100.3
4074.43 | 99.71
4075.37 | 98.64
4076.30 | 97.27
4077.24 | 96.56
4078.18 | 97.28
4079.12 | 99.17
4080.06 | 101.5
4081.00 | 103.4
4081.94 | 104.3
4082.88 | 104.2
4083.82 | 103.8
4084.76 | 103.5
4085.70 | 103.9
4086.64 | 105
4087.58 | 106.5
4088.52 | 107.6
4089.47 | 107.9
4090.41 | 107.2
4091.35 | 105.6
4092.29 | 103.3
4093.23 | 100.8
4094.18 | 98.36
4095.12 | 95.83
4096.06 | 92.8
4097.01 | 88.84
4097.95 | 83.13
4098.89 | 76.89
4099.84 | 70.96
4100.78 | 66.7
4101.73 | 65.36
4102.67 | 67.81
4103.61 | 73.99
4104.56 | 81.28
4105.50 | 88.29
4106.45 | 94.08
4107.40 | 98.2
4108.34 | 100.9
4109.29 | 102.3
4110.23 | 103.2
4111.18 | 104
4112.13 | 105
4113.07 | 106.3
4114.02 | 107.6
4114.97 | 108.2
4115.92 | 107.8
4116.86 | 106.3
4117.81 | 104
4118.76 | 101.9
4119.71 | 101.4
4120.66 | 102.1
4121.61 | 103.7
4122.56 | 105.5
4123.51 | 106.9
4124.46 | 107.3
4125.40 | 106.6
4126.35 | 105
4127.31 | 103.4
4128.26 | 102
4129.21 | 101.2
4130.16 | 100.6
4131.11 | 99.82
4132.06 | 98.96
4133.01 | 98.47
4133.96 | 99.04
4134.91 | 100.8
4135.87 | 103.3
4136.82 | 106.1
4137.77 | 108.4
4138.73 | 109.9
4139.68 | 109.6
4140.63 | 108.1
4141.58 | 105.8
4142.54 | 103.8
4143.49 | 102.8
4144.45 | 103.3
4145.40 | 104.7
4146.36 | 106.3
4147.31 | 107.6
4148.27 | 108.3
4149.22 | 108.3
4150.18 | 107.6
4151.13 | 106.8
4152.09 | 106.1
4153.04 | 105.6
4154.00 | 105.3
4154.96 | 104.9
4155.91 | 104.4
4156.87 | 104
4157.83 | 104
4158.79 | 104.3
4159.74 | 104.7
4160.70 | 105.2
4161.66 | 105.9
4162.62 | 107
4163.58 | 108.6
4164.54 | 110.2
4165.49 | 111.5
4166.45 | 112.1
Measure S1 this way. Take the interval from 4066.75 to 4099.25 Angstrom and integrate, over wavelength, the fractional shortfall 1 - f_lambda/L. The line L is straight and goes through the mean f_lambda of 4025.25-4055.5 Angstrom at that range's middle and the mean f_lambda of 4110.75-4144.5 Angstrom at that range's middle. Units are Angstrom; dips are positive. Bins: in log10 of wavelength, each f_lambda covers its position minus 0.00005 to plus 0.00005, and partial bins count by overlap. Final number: 1.2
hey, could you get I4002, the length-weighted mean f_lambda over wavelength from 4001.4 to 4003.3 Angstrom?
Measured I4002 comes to 104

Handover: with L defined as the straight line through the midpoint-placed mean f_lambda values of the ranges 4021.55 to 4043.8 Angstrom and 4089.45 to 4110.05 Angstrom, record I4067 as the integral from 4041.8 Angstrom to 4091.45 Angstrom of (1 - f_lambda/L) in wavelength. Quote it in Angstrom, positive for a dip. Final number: -3.0 Angstrom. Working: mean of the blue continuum 106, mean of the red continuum 89.4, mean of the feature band 103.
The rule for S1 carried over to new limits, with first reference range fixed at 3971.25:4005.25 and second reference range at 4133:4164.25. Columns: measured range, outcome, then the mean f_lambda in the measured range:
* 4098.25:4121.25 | 2.15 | 93.5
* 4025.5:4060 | -1.88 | 104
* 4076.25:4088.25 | -0.11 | 102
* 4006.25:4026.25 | -1.60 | 105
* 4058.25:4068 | -0.38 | 104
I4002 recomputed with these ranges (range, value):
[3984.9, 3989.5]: 101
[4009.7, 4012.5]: 107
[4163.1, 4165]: 109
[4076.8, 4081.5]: 99.6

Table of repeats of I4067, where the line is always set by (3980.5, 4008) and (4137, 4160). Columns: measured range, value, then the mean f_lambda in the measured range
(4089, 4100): 1.0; 95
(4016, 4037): -0.5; 105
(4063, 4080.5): 0.3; 102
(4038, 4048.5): 0.0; 103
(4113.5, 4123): 0.0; 105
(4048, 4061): 0.0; 104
